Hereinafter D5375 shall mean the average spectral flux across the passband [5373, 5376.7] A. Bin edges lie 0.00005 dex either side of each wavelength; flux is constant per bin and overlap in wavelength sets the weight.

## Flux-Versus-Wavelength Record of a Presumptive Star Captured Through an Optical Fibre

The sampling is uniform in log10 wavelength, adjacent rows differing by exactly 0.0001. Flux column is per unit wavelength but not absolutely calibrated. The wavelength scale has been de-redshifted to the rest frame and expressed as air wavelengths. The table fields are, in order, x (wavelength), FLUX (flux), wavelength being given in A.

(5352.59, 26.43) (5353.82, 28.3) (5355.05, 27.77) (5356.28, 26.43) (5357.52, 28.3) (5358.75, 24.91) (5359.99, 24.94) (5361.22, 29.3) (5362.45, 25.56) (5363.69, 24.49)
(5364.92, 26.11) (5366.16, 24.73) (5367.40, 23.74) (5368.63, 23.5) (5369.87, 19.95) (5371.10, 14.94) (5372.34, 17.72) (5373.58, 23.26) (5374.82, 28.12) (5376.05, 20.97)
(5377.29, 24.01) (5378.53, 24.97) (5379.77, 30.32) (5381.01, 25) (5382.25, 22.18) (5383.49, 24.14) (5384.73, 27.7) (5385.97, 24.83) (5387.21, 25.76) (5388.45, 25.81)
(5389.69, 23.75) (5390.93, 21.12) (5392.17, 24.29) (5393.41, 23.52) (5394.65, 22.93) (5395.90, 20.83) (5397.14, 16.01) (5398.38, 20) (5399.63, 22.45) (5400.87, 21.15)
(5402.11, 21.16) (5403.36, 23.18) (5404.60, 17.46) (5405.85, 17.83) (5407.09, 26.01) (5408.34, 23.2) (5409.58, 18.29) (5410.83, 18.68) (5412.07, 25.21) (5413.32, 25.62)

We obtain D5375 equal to 24.1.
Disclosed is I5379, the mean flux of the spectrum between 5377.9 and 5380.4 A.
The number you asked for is 27.6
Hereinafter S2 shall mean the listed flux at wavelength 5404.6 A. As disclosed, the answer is 17.46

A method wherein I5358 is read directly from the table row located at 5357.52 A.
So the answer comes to 28.3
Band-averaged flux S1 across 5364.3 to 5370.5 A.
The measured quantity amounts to 23.6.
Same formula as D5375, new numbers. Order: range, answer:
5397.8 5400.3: 21.2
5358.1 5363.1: 26.2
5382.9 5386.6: 25.6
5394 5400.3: 20.5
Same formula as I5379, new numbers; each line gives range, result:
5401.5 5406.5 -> 19.9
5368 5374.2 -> 19.9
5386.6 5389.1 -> 25.8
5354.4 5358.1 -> 27.5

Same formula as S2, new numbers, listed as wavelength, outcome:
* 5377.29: 24.01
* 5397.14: 16.01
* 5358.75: 24.91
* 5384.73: 27.7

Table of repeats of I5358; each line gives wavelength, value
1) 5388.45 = 25.81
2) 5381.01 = 25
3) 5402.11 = 21.16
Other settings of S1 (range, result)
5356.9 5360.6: 26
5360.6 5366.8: 26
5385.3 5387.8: 25.3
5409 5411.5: 18.6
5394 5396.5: 21.9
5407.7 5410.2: 20.8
